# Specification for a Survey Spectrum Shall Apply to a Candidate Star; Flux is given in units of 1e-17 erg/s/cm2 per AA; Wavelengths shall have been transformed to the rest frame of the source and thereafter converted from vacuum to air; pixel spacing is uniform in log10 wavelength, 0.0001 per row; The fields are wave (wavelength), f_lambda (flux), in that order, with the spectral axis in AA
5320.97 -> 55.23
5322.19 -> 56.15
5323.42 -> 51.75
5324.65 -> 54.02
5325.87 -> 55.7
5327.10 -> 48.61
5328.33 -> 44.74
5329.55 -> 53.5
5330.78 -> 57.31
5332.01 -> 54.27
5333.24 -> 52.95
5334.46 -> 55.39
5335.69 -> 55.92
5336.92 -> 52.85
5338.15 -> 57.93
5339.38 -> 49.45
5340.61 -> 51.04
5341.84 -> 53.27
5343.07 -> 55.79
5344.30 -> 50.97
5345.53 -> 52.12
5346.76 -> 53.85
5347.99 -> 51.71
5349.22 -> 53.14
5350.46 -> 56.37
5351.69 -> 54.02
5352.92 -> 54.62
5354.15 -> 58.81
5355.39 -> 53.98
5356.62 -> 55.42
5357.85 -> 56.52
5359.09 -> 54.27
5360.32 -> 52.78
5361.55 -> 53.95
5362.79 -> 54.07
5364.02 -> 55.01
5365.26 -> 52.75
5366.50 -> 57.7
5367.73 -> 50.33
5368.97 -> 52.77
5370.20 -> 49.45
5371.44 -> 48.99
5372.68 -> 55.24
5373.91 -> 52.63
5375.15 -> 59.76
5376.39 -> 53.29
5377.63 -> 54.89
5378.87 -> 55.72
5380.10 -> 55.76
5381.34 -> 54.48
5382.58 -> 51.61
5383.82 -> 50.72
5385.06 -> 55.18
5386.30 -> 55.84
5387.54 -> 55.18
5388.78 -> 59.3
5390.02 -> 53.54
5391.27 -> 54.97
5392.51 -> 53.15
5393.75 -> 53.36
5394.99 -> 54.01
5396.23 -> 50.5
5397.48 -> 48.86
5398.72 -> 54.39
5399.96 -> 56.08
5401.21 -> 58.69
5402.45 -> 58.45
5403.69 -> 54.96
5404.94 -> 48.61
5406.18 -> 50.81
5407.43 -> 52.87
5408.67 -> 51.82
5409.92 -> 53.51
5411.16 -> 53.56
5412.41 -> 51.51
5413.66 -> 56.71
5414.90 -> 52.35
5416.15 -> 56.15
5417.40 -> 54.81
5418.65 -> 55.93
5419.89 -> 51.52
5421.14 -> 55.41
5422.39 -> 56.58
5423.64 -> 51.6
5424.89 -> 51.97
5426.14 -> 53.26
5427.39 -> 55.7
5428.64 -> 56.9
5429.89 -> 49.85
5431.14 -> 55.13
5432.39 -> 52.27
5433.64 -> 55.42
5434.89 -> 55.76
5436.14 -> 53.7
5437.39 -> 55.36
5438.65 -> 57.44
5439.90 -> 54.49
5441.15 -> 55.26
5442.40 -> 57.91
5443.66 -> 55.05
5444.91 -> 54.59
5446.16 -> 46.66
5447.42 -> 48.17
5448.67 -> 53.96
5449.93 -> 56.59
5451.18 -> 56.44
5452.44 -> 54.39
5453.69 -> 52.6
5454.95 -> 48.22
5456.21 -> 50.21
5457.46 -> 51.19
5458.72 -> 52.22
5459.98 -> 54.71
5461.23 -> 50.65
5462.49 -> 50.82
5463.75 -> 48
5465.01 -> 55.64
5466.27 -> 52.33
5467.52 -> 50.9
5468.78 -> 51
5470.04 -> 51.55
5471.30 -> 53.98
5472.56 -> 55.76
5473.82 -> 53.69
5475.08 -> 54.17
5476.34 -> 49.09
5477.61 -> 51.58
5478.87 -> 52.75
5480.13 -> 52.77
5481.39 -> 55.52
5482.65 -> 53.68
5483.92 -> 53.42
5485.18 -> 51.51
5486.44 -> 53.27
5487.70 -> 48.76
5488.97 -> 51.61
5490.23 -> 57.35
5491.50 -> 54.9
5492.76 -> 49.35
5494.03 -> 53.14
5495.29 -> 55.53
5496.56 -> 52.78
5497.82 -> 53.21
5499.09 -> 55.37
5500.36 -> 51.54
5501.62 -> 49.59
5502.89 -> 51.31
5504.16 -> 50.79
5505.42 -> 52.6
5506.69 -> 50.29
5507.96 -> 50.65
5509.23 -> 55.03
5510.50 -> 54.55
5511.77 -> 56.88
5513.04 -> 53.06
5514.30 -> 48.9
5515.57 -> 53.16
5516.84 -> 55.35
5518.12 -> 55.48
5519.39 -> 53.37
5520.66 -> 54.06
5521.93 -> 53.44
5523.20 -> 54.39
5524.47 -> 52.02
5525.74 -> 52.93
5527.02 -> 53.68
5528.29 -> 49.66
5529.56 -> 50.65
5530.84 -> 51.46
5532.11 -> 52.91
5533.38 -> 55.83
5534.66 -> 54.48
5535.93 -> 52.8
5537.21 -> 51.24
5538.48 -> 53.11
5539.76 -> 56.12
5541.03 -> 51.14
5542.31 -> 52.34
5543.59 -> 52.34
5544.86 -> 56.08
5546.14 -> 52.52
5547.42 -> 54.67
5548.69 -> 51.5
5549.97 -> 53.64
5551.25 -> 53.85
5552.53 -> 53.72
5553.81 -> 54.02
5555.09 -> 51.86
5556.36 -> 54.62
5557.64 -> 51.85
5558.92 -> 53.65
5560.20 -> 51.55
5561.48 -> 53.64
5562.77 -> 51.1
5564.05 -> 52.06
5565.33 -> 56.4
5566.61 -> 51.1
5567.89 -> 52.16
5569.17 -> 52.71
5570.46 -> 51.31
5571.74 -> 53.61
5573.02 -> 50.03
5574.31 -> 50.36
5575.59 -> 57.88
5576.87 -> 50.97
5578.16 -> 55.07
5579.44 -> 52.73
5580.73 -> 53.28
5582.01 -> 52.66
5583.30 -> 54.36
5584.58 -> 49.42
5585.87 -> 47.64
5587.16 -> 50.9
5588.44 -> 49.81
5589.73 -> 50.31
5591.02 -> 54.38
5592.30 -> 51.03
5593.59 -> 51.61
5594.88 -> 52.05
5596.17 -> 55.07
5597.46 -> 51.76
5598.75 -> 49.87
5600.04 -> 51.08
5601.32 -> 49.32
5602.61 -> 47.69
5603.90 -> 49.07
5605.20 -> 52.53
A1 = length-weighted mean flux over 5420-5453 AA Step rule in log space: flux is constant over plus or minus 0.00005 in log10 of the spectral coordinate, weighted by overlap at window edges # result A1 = 54.2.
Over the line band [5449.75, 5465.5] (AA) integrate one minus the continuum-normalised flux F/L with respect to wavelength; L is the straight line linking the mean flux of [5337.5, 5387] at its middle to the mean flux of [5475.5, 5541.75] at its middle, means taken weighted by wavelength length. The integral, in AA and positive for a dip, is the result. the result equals 0.3 AA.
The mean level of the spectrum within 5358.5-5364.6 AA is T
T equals 54.1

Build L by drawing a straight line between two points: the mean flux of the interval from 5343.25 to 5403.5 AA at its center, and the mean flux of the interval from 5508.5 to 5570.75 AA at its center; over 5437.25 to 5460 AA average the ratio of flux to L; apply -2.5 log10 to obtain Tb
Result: 0.01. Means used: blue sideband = 54.2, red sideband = 53.2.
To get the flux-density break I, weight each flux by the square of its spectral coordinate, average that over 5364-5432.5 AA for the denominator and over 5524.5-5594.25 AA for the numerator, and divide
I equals 1.0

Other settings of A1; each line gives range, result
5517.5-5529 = 53.2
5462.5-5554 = 52.9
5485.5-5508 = 52.4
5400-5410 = 53.8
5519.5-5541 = 53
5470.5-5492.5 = 53.1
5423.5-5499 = 53.1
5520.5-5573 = 52.9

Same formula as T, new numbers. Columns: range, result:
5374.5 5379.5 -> 55.9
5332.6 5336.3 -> 54.8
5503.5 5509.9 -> 51.9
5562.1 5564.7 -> 51.5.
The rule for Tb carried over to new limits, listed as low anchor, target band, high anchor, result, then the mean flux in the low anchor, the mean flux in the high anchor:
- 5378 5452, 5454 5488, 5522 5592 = 0.03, 54.1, 52.7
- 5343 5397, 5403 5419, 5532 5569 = 0.01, 54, 53.2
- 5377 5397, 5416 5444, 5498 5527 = -0.02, 54.2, 53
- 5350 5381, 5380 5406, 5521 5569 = 0.00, 54.4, 53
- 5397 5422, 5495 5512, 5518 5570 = 0.01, 53.9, 53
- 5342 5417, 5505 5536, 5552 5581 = 0.00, 54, 52.8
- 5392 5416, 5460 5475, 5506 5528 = 0.02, 53.4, 53.3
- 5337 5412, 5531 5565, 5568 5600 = -0.02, 53.9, 52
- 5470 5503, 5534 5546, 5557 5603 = -0.02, 52.9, 52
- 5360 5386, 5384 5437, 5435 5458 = -0.01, 53.7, 53.5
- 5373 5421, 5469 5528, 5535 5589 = 0.01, 54.1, 52.7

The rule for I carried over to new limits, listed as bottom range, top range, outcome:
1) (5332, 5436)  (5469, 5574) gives 1.03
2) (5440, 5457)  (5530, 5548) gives 1.04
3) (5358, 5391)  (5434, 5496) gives 1.01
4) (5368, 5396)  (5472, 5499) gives 1.02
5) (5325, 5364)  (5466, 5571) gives 1.05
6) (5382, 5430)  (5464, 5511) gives 1.01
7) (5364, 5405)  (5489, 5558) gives 1.03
